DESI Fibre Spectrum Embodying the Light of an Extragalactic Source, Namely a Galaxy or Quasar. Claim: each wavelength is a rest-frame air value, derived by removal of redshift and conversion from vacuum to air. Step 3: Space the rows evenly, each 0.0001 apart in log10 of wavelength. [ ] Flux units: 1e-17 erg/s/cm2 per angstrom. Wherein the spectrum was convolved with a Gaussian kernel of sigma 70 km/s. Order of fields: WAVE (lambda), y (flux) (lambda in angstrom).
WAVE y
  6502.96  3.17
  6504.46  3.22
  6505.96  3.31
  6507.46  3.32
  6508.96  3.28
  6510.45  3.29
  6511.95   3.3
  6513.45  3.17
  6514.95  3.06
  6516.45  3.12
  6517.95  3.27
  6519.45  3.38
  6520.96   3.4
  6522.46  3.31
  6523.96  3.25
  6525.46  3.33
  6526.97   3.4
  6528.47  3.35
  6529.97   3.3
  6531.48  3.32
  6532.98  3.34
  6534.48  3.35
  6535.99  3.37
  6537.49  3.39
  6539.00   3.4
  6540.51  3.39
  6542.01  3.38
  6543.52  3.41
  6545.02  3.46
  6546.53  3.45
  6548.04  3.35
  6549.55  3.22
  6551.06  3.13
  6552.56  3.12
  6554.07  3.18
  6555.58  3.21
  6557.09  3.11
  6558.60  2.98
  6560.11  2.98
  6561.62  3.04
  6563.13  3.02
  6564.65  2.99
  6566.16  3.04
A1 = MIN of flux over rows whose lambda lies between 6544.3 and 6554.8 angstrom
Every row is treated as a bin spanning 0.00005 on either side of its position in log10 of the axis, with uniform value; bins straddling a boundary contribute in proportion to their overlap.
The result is 3.12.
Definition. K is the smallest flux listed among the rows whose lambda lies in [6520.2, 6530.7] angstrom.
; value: 3.25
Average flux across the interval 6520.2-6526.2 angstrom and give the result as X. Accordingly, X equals 3.32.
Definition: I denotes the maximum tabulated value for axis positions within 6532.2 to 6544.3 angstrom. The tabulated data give 3.41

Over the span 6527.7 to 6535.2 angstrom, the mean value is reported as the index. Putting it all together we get 3.34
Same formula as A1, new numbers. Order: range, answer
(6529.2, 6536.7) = 3.3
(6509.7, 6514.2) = 3.17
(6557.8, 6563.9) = 2.98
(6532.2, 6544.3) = 3.34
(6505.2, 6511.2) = 3.28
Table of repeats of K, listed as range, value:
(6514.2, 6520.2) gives 3.06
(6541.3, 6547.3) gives 3.38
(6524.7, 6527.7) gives 3.33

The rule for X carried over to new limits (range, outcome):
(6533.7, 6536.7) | 3.36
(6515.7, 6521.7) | 3.29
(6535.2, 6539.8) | 3.38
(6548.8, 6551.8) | 3.17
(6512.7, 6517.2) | 3.12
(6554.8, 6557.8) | 3.16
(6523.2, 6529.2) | 3.33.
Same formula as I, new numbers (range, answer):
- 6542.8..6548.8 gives 3.46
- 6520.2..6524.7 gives 3.4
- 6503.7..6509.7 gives 3.32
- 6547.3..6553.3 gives 3.35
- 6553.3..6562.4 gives 3.21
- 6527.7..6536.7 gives 3.37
